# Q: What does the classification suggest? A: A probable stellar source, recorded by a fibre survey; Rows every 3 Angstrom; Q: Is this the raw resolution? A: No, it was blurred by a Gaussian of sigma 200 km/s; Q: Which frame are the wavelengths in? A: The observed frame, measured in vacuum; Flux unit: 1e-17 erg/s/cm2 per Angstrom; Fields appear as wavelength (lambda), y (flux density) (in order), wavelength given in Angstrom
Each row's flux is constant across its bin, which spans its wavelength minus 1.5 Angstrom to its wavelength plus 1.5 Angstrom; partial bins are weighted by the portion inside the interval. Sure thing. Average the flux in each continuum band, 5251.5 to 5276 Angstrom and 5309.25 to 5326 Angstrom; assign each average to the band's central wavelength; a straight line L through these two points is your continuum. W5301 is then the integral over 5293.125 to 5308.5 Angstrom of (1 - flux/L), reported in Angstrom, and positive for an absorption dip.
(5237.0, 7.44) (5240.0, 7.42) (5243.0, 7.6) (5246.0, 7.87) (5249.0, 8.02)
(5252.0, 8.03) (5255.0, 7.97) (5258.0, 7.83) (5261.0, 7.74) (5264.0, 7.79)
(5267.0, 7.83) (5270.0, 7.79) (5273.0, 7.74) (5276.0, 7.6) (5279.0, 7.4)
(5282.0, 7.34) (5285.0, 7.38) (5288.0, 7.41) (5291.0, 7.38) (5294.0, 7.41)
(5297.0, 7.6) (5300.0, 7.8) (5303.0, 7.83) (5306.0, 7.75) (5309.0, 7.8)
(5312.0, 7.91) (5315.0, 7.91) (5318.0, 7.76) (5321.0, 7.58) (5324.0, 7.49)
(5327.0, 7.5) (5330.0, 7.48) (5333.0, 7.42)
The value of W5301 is 0.12 Angstrom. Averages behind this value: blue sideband 7.82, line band 7.7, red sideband 7.73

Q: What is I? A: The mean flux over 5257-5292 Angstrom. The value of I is 7.6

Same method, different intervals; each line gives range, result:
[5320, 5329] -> 7.52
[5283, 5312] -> 7.61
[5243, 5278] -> 7.82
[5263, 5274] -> 7.79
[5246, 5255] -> 7.99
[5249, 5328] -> 7.68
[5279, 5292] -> 7.38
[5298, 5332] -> 7.7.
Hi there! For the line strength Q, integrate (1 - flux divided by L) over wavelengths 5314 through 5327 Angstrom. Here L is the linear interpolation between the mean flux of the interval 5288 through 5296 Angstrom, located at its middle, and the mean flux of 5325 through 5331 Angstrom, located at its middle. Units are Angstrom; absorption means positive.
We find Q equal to -0.31 Angstrom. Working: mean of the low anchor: 7.41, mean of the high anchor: 7.49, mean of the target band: 7.66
